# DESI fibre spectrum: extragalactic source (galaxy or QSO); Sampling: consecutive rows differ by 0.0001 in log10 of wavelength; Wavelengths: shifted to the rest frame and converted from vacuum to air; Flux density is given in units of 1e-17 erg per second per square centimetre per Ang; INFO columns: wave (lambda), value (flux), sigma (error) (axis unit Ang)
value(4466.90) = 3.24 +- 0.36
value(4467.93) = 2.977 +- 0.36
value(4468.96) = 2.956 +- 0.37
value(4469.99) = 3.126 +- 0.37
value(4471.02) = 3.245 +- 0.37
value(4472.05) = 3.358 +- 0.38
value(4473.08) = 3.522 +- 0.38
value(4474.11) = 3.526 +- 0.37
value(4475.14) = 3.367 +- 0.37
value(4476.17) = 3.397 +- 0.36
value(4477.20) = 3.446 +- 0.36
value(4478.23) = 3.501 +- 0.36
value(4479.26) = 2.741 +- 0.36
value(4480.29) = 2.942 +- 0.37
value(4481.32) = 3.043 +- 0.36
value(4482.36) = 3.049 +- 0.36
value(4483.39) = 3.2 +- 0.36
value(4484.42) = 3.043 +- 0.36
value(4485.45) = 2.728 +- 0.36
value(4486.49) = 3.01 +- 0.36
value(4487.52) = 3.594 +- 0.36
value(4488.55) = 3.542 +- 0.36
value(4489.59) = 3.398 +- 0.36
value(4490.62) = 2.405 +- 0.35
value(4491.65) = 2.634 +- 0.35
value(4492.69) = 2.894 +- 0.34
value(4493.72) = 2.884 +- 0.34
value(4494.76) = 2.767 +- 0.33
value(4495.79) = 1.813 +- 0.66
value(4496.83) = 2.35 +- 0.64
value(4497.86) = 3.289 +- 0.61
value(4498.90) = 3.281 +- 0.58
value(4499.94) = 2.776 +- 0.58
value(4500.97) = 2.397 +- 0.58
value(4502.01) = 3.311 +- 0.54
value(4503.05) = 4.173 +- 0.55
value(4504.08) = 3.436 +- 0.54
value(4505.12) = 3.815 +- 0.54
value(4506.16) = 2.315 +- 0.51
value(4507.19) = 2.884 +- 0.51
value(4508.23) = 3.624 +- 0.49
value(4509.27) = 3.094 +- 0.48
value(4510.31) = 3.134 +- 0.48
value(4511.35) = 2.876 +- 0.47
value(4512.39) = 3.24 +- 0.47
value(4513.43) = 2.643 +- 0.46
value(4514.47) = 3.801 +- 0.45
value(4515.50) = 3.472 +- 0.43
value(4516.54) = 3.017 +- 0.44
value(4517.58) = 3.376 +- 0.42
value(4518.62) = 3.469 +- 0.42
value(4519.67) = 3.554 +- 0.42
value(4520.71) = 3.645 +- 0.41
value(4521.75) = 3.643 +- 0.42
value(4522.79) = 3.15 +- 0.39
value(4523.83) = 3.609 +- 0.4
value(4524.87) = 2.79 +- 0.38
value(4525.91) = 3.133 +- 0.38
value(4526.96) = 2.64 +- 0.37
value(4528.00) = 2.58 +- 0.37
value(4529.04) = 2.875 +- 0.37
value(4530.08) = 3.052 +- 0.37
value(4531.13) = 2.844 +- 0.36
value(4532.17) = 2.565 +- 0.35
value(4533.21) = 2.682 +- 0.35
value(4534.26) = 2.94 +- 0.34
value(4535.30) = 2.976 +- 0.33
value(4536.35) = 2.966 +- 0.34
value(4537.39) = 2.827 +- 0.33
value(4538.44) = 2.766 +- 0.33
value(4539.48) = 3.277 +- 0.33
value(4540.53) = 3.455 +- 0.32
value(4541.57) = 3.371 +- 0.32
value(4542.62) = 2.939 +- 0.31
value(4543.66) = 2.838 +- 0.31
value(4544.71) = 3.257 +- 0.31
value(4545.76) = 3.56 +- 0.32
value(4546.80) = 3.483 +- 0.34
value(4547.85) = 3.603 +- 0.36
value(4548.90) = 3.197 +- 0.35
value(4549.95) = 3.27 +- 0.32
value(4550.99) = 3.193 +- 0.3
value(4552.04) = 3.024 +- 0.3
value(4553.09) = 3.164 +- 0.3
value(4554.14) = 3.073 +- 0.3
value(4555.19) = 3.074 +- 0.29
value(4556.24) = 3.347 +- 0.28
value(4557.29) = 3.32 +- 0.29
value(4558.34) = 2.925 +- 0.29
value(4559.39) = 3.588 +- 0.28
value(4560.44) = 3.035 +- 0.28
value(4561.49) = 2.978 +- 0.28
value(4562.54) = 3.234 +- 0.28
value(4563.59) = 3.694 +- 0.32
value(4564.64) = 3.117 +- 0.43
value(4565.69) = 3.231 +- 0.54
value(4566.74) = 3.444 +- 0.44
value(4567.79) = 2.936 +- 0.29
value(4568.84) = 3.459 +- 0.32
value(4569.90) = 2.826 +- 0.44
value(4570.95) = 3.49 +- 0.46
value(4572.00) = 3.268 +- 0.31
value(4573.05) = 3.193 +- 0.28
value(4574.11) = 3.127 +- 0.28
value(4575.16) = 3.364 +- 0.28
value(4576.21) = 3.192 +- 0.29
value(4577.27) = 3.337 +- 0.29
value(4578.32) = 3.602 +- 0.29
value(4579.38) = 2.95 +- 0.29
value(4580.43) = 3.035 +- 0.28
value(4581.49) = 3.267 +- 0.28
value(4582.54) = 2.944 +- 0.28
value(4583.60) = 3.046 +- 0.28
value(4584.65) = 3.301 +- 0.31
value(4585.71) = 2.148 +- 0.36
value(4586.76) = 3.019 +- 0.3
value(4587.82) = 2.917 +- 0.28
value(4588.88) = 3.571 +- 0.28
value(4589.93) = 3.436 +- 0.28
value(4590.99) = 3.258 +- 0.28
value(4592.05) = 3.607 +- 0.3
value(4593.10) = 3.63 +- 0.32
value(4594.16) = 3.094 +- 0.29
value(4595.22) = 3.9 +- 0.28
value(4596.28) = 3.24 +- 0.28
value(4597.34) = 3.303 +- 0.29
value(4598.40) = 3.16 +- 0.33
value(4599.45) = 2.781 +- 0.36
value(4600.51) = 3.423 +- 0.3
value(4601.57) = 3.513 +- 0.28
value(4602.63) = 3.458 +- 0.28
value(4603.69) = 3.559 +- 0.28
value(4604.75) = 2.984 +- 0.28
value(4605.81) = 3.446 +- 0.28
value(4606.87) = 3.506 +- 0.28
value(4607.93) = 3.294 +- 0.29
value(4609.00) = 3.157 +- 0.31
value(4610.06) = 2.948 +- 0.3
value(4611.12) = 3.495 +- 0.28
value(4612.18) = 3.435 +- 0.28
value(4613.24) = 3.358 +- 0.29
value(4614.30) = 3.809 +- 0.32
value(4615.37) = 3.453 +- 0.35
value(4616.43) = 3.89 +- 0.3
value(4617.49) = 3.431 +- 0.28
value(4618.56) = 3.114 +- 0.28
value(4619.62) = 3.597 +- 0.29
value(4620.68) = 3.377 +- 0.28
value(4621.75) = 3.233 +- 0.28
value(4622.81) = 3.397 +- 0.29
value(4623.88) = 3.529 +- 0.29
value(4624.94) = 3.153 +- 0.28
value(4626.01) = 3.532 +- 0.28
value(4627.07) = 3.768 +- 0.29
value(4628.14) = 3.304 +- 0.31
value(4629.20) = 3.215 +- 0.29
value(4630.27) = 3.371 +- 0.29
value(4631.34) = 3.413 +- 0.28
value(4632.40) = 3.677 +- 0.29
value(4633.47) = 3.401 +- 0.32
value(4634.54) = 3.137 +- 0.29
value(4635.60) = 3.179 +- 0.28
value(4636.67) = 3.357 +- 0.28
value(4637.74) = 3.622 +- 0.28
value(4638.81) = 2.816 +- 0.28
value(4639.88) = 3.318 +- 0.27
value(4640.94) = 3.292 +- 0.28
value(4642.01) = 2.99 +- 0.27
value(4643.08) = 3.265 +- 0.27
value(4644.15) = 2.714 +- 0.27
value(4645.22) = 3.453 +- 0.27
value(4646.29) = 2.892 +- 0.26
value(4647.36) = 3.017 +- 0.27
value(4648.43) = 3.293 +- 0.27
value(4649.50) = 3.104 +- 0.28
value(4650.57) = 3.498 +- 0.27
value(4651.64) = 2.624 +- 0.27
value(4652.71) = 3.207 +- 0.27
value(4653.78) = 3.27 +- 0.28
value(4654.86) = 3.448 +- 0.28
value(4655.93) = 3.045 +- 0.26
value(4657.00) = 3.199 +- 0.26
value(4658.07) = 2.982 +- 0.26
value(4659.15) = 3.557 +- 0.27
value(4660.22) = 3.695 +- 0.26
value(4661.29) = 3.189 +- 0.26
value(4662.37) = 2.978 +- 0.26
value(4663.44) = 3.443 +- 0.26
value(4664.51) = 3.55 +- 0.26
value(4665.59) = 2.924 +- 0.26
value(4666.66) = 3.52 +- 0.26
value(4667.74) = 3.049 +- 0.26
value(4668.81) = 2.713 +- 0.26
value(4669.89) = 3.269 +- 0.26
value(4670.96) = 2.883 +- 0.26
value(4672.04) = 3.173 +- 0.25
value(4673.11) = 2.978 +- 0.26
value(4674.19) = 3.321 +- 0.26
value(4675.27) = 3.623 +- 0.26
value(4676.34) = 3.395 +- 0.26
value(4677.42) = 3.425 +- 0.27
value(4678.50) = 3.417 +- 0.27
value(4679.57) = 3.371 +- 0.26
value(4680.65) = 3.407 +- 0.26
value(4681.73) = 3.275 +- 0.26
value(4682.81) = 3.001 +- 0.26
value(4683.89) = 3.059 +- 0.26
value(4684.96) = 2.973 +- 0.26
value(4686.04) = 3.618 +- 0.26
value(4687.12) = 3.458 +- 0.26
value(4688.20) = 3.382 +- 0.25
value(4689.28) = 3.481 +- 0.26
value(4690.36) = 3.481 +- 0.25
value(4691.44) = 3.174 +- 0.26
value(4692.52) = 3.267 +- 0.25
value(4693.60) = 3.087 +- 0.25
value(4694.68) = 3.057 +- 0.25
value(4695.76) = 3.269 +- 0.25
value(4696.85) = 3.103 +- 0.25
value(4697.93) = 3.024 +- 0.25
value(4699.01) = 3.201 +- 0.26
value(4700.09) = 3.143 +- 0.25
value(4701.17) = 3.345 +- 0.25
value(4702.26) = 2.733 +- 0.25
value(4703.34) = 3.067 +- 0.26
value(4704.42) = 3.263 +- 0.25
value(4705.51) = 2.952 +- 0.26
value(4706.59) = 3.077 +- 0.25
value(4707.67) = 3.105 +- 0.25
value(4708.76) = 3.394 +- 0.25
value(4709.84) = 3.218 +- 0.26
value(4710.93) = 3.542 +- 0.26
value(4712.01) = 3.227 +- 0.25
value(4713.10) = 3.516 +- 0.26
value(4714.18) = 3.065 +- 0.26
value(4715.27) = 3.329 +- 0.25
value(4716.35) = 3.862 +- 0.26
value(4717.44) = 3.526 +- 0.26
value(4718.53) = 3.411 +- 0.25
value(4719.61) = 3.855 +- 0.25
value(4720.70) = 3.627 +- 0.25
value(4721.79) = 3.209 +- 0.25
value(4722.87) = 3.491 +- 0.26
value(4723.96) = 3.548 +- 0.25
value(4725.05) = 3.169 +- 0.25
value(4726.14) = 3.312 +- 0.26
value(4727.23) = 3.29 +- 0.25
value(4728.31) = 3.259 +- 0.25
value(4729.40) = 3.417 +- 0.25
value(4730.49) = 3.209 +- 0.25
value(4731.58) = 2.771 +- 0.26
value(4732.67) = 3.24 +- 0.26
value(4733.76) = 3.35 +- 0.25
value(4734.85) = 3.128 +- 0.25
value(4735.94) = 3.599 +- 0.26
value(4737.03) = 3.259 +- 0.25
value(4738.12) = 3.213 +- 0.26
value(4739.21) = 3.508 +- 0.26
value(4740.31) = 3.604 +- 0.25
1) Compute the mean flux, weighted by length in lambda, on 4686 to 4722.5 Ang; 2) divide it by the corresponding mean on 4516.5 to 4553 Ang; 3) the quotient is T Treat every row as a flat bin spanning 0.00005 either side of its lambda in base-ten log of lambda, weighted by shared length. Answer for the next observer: 1.05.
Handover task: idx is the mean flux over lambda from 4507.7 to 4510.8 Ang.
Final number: 3.28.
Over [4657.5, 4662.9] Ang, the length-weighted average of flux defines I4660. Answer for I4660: 3.28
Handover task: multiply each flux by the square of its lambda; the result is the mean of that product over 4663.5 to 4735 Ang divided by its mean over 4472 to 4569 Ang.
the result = 1.1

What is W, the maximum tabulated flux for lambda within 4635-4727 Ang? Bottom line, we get 3.862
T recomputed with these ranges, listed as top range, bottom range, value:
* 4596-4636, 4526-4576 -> 1.08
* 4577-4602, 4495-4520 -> 1.03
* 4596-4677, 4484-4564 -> 1.06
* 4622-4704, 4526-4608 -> 1.02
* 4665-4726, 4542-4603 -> 1.01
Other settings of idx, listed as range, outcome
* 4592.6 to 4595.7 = 3.53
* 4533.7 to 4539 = 2.9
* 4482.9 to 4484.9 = 3.13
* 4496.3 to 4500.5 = 2.92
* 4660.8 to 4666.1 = 3.22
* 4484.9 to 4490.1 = 3.25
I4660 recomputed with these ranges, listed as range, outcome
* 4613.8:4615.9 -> 3.62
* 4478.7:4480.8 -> 2.86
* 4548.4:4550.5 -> 3.24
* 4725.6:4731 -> 3.3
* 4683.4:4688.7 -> 3.3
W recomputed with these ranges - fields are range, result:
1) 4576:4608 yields 3.9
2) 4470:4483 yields 3.526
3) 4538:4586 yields 3.694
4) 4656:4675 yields 3.695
